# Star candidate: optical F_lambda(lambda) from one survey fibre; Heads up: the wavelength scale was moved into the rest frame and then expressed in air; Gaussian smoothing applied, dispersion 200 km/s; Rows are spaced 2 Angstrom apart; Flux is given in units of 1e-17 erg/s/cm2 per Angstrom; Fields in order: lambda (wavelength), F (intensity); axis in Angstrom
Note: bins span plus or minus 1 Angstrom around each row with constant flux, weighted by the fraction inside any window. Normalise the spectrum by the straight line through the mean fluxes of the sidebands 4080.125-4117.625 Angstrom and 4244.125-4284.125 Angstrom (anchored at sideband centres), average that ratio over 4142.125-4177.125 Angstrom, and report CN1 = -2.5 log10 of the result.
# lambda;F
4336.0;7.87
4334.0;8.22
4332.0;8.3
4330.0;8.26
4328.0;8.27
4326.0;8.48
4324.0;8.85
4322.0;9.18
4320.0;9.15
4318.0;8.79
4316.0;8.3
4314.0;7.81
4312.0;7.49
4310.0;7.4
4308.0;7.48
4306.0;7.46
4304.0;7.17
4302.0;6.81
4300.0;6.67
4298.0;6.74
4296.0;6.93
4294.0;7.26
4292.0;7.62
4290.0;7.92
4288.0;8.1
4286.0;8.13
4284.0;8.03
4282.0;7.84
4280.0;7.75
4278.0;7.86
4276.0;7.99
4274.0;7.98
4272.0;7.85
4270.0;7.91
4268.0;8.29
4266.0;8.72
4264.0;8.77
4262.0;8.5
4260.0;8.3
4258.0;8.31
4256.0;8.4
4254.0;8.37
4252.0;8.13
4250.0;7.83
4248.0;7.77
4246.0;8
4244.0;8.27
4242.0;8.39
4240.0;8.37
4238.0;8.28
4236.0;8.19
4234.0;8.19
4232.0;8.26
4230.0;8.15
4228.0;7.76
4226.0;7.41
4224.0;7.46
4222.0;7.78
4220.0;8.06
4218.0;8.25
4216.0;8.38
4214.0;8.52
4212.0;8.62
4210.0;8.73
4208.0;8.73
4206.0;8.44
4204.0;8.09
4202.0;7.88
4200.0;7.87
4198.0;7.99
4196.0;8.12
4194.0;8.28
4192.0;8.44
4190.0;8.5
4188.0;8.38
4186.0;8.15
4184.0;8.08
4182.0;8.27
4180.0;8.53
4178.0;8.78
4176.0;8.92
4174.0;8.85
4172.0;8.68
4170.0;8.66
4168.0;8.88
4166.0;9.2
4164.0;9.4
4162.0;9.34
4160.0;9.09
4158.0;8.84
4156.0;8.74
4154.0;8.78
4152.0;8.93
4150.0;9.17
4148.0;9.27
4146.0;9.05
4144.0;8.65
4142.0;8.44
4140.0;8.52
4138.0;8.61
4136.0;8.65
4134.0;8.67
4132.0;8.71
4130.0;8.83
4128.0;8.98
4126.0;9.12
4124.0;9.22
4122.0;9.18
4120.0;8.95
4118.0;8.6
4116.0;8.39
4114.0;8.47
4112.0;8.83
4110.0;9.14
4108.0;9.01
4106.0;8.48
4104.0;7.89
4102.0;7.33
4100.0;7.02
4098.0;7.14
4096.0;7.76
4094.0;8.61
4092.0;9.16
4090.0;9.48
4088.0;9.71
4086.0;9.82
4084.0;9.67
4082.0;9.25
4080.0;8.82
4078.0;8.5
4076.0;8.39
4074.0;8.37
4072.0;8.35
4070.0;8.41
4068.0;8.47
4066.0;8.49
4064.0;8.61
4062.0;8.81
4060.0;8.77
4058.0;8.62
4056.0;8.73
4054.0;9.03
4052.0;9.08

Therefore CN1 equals -0.06 mag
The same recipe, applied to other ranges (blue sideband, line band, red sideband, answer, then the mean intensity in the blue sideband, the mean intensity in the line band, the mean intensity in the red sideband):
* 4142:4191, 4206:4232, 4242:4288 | 0.04 mag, 8.79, 8.17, 8.14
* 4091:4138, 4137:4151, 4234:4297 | -0.05 mag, 8.53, 8.82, 8.07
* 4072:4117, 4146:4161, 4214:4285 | -0.07 mag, 8.6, 8.98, 8.11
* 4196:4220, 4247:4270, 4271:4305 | -0.06 mag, 8.3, 8.29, 7.57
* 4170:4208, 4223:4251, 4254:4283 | 0.03 mag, 8.37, 8.02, 8.18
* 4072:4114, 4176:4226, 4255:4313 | -0.02 mag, 8.61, 8.26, 7.78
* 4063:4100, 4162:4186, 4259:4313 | -0.06 mag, 8.68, 8.75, 7.74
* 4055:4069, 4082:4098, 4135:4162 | -0.04 mag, 8.64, 9.05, 8.85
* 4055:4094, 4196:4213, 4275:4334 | 0.00 mag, 8.86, 8.28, 7.87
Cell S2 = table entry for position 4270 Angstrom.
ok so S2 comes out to 7.91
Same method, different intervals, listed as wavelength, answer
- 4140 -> 8.52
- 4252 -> 8.13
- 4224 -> 7.46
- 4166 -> 9.2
